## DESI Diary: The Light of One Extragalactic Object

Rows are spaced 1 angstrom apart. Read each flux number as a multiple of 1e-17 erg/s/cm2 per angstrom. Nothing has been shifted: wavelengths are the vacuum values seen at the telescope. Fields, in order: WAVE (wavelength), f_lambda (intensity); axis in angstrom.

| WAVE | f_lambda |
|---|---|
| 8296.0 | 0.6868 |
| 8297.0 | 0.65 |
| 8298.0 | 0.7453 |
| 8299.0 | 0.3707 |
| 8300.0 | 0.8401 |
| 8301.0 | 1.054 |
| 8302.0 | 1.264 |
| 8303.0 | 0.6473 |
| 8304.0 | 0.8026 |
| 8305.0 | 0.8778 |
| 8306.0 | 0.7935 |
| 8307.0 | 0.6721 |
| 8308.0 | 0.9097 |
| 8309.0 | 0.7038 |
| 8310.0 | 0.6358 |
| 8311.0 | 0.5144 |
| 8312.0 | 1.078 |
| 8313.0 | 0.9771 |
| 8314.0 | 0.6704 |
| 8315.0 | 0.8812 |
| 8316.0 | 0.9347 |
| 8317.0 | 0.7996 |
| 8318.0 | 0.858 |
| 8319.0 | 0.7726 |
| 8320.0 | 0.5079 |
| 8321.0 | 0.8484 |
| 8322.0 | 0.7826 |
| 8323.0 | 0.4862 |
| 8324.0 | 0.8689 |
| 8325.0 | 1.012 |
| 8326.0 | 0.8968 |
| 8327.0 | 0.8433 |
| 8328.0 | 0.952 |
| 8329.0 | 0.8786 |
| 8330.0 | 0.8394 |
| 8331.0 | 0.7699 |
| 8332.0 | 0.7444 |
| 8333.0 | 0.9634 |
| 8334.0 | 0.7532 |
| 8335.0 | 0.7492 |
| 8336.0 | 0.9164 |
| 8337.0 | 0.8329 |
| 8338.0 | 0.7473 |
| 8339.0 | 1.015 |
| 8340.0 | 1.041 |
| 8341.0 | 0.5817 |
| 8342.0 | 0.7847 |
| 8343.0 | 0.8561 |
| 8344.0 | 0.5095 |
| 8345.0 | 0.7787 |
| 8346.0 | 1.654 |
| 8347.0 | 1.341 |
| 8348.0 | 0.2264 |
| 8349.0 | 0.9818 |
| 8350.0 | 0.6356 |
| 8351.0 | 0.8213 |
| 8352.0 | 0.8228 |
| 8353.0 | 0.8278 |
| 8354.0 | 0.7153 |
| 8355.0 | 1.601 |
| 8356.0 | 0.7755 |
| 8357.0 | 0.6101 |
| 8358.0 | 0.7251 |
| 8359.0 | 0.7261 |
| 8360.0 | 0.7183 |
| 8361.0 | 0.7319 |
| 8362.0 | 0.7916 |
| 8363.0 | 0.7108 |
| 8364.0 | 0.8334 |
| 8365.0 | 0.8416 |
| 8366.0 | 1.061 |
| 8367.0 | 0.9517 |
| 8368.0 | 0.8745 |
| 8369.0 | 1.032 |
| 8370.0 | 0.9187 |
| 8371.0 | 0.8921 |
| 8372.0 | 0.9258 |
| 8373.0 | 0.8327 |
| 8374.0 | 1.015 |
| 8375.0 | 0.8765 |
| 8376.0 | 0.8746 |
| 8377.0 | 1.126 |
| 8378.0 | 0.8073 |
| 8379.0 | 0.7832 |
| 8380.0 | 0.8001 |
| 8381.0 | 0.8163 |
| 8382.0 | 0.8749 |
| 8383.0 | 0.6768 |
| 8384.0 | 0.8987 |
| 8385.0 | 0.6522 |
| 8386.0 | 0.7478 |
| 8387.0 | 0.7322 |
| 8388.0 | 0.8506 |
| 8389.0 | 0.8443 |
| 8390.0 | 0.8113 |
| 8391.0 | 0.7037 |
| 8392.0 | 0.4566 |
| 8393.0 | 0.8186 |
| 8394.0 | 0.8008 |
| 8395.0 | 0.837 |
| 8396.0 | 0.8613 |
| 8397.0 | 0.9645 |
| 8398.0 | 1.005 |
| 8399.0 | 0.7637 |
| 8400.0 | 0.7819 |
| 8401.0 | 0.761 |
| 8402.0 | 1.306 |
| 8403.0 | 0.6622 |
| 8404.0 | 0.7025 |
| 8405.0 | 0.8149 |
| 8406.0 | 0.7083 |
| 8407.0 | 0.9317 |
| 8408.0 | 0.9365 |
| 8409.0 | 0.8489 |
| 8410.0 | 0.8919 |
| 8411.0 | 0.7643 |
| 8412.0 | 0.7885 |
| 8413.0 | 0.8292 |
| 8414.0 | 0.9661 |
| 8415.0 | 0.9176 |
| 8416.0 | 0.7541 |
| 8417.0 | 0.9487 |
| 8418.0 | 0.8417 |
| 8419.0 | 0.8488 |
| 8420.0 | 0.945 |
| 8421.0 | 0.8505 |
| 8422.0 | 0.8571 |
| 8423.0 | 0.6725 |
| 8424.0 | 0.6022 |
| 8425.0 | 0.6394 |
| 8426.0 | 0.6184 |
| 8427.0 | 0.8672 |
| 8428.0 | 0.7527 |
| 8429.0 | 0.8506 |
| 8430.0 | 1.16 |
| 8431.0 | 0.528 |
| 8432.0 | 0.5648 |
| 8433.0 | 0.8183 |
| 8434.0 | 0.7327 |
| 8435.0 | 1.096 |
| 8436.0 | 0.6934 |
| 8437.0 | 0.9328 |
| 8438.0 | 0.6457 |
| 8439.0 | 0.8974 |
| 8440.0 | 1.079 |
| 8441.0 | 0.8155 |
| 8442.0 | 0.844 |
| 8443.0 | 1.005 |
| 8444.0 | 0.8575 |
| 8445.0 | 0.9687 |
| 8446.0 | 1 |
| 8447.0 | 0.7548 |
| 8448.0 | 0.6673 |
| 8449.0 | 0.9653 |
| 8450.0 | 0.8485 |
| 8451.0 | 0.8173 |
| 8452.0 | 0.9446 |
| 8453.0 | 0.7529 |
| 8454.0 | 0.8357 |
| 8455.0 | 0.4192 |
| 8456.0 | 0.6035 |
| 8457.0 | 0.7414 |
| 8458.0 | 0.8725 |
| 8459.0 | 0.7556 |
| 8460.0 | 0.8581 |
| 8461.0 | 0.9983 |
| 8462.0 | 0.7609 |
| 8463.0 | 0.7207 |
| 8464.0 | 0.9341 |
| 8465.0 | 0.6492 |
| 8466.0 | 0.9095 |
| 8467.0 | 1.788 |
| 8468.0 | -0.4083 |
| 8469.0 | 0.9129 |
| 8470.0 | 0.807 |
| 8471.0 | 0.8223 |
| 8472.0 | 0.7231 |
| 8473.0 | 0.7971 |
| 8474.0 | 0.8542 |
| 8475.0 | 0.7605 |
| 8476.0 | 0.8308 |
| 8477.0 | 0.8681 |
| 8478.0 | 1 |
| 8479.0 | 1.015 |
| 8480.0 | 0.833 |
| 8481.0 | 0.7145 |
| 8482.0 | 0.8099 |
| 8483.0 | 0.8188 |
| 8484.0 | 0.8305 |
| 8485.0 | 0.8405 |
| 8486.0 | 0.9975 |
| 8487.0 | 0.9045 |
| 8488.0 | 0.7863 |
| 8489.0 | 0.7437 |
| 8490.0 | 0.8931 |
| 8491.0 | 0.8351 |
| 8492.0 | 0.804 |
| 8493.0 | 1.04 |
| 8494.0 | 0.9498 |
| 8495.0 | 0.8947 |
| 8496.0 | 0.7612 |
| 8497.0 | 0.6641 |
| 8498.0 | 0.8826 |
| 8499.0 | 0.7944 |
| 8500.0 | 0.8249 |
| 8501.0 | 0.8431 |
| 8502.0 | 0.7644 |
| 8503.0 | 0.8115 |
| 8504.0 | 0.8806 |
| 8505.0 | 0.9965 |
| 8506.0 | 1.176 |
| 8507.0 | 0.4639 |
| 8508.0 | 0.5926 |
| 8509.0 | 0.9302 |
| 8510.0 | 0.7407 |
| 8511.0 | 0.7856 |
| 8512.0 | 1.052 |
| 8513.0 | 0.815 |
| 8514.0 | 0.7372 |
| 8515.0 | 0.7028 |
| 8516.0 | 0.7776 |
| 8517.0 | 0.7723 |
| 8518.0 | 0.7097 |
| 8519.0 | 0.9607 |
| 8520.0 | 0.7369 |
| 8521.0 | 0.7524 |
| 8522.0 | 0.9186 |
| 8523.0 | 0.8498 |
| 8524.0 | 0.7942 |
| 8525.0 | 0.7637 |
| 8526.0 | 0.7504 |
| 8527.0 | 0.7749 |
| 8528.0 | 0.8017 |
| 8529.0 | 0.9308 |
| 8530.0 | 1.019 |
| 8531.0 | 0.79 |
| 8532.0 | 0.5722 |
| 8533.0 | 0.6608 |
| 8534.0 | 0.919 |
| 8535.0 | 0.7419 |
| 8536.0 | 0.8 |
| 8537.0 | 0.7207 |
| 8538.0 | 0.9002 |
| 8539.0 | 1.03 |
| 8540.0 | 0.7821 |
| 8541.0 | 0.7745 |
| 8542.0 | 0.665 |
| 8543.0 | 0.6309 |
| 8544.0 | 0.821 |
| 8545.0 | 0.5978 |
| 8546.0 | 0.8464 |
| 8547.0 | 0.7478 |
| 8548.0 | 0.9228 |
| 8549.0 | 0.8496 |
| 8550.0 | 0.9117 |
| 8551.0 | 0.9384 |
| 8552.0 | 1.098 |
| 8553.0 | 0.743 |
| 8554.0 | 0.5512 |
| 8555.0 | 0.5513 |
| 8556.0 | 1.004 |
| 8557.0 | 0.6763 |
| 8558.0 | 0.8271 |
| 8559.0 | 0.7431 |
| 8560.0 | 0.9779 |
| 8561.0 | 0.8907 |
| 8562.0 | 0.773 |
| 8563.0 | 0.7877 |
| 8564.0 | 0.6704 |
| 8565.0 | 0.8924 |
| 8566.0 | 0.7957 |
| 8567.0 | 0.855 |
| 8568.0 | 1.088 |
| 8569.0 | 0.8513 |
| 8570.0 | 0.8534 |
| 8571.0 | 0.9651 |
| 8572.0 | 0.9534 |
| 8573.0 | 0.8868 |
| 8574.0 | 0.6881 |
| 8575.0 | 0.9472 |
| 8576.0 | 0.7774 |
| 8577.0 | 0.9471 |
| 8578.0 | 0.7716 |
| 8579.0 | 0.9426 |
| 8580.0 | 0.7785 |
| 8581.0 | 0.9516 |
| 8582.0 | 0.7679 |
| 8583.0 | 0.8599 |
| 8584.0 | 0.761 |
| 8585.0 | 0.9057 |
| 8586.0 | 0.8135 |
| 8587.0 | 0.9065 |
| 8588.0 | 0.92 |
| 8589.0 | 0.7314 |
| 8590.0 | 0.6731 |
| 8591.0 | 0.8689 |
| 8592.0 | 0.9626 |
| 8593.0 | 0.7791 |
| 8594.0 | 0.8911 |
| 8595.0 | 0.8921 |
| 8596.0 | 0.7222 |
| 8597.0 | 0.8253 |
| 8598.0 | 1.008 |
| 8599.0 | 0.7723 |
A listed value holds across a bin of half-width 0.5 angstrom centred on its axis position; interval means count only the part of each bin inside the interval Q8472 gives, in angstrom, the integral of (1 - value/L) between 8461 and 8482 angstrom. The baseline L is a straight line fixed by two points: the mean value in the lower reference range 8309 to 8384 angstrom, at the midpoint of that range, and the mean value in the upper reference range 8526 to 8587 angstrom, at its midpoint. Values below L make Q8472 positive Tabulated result 0.32 angstrom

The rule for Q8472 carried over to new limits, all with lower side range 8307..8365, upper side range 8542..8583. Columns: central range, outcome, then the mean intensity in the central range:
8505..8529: 0.7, 0.805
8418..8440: 0.8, 0.797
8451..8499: 0.4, 0.82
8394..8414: -0.7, 0.852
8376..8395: 0.7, 0.792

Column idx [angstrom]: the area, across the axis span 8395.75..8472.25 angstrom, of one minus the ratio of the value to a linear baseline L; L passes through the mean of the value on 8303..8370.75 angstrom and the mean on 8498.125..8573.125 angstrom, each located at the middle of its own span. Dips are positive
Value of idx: 0.1 angstrom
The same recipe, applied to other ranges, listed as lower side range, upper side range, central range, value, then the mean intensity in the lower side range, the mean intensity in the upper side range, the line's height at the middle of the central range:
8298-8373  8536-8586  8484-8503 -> -0.3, 0.834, 0.83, 0.831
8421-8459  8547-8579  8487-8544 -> 1.1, 0.803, 0.845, 0.829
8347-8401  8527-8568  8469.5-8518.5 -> -0.9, 0.83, 0.808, 0.815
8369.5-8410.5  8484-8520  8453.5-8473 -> 1.4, 0.837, 0.831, 0.833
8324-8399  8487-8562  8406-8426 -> 0.3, 0.847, 0.813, 0.836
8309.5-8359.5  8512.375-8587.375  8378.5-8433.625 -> 1.3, 0.831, 0.819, 0.827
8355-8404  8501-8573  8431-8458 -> 0.4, 0.837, 0.817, 0.829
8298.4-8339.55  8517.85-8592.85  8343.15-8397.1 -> -1.6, 0.816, 0.824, 0.818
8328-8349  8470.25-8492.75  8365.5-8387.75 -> -0.5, 0.855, 0.842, 0.851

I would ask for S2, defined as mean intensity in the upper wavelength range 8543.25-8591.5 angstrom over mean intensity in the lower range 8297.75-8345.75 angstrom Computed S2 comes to 1.03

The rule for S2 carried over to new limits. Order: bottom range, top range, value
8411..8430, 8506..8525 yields 0.97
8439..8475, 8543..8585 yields 1.02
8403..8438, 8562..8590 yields 1.05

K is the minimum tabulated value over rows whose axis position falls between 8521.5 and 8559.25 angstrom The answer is 0.5512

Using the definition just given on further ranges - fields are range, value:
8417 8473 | -0.4083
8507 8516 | 0.4639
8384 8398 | 0.4566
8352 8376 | 0.6101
